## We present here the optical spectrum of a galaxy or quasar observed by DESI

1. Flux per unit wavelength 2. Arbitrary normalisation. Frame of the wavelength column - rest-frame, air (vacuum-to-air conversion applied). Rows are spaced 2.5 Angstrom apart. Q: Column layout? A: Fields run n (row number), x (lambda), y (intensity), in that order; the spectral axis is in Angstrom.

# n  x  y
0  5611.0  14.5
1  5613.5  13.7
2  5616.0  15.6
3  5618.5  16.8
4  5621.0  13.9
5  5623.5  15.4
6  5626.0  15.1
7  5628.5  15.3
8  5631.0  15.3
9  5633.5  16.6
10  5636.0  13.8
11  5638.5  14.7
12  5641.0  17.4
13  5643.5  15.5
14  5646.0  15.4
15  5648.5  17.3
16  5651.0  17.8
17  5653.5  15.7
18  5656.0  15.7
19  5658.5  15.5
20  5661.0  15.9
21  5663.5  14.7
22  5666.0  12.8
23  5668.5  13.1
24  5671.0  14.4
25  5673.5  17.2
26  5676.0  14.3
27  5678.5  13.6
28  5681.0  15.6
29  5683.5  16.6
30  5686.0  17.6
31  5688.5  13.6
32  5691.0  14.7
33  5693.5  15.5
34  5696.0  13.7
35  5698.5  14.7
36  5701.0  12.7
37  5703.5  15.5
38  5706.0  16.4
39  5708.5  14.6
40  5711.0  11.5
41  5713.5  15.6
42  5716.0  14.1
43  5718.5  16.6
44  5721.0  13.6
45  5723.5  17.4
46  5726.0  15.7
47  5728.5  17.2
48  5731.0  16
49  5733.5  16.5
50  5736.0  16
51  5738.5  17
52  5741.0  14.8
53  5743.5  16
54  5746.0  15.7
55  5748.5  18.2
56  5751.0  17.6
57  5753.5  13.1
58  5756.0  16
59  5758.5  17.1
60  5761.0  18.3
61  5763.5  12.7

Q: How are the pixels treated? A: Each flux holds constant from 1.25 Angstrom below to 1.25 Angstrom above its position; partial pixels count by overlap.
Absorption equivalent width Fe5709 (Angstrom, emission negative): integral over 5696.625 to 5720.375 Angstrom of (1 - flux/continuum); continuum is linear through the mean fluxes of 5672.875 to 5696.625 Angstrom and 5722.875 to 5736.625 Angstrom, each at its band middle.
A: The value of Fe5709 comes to 1.9 Angstrom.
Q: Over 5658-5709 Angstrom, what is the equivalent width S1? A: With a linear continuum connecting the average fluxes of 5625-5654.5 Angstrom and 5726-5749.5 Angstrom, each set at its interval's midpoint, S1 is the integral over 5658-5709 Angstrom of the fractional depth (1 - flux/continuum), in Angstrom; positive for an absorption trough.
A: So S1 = 3.7 Angstrom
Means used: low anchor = 15.8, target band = 14.9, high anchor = 16.3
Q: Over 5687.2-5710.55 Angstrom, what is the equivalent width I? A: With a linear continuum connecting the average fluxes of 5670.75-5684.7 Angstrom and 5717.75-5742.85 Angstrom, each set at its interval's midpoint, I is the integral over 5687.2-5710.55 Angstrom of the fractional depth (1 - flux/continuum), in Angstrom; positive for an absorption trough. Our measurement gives 1.69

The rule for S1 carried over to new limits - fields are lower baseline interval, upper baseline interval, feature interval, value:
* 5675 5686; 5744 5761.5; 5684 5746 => 2.2 Angstrom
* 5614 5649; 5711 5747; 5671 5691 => 0.3 Angstrom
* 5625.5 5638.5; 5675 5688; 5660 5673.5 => 0.8 Angstrom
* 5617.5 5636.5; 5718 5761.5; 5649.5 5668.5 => 0.3 Angstrom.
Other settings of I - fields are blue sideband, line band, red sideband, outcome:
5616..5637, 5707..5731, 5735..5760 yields 1.16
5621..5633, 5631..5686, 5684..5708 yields -1.28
